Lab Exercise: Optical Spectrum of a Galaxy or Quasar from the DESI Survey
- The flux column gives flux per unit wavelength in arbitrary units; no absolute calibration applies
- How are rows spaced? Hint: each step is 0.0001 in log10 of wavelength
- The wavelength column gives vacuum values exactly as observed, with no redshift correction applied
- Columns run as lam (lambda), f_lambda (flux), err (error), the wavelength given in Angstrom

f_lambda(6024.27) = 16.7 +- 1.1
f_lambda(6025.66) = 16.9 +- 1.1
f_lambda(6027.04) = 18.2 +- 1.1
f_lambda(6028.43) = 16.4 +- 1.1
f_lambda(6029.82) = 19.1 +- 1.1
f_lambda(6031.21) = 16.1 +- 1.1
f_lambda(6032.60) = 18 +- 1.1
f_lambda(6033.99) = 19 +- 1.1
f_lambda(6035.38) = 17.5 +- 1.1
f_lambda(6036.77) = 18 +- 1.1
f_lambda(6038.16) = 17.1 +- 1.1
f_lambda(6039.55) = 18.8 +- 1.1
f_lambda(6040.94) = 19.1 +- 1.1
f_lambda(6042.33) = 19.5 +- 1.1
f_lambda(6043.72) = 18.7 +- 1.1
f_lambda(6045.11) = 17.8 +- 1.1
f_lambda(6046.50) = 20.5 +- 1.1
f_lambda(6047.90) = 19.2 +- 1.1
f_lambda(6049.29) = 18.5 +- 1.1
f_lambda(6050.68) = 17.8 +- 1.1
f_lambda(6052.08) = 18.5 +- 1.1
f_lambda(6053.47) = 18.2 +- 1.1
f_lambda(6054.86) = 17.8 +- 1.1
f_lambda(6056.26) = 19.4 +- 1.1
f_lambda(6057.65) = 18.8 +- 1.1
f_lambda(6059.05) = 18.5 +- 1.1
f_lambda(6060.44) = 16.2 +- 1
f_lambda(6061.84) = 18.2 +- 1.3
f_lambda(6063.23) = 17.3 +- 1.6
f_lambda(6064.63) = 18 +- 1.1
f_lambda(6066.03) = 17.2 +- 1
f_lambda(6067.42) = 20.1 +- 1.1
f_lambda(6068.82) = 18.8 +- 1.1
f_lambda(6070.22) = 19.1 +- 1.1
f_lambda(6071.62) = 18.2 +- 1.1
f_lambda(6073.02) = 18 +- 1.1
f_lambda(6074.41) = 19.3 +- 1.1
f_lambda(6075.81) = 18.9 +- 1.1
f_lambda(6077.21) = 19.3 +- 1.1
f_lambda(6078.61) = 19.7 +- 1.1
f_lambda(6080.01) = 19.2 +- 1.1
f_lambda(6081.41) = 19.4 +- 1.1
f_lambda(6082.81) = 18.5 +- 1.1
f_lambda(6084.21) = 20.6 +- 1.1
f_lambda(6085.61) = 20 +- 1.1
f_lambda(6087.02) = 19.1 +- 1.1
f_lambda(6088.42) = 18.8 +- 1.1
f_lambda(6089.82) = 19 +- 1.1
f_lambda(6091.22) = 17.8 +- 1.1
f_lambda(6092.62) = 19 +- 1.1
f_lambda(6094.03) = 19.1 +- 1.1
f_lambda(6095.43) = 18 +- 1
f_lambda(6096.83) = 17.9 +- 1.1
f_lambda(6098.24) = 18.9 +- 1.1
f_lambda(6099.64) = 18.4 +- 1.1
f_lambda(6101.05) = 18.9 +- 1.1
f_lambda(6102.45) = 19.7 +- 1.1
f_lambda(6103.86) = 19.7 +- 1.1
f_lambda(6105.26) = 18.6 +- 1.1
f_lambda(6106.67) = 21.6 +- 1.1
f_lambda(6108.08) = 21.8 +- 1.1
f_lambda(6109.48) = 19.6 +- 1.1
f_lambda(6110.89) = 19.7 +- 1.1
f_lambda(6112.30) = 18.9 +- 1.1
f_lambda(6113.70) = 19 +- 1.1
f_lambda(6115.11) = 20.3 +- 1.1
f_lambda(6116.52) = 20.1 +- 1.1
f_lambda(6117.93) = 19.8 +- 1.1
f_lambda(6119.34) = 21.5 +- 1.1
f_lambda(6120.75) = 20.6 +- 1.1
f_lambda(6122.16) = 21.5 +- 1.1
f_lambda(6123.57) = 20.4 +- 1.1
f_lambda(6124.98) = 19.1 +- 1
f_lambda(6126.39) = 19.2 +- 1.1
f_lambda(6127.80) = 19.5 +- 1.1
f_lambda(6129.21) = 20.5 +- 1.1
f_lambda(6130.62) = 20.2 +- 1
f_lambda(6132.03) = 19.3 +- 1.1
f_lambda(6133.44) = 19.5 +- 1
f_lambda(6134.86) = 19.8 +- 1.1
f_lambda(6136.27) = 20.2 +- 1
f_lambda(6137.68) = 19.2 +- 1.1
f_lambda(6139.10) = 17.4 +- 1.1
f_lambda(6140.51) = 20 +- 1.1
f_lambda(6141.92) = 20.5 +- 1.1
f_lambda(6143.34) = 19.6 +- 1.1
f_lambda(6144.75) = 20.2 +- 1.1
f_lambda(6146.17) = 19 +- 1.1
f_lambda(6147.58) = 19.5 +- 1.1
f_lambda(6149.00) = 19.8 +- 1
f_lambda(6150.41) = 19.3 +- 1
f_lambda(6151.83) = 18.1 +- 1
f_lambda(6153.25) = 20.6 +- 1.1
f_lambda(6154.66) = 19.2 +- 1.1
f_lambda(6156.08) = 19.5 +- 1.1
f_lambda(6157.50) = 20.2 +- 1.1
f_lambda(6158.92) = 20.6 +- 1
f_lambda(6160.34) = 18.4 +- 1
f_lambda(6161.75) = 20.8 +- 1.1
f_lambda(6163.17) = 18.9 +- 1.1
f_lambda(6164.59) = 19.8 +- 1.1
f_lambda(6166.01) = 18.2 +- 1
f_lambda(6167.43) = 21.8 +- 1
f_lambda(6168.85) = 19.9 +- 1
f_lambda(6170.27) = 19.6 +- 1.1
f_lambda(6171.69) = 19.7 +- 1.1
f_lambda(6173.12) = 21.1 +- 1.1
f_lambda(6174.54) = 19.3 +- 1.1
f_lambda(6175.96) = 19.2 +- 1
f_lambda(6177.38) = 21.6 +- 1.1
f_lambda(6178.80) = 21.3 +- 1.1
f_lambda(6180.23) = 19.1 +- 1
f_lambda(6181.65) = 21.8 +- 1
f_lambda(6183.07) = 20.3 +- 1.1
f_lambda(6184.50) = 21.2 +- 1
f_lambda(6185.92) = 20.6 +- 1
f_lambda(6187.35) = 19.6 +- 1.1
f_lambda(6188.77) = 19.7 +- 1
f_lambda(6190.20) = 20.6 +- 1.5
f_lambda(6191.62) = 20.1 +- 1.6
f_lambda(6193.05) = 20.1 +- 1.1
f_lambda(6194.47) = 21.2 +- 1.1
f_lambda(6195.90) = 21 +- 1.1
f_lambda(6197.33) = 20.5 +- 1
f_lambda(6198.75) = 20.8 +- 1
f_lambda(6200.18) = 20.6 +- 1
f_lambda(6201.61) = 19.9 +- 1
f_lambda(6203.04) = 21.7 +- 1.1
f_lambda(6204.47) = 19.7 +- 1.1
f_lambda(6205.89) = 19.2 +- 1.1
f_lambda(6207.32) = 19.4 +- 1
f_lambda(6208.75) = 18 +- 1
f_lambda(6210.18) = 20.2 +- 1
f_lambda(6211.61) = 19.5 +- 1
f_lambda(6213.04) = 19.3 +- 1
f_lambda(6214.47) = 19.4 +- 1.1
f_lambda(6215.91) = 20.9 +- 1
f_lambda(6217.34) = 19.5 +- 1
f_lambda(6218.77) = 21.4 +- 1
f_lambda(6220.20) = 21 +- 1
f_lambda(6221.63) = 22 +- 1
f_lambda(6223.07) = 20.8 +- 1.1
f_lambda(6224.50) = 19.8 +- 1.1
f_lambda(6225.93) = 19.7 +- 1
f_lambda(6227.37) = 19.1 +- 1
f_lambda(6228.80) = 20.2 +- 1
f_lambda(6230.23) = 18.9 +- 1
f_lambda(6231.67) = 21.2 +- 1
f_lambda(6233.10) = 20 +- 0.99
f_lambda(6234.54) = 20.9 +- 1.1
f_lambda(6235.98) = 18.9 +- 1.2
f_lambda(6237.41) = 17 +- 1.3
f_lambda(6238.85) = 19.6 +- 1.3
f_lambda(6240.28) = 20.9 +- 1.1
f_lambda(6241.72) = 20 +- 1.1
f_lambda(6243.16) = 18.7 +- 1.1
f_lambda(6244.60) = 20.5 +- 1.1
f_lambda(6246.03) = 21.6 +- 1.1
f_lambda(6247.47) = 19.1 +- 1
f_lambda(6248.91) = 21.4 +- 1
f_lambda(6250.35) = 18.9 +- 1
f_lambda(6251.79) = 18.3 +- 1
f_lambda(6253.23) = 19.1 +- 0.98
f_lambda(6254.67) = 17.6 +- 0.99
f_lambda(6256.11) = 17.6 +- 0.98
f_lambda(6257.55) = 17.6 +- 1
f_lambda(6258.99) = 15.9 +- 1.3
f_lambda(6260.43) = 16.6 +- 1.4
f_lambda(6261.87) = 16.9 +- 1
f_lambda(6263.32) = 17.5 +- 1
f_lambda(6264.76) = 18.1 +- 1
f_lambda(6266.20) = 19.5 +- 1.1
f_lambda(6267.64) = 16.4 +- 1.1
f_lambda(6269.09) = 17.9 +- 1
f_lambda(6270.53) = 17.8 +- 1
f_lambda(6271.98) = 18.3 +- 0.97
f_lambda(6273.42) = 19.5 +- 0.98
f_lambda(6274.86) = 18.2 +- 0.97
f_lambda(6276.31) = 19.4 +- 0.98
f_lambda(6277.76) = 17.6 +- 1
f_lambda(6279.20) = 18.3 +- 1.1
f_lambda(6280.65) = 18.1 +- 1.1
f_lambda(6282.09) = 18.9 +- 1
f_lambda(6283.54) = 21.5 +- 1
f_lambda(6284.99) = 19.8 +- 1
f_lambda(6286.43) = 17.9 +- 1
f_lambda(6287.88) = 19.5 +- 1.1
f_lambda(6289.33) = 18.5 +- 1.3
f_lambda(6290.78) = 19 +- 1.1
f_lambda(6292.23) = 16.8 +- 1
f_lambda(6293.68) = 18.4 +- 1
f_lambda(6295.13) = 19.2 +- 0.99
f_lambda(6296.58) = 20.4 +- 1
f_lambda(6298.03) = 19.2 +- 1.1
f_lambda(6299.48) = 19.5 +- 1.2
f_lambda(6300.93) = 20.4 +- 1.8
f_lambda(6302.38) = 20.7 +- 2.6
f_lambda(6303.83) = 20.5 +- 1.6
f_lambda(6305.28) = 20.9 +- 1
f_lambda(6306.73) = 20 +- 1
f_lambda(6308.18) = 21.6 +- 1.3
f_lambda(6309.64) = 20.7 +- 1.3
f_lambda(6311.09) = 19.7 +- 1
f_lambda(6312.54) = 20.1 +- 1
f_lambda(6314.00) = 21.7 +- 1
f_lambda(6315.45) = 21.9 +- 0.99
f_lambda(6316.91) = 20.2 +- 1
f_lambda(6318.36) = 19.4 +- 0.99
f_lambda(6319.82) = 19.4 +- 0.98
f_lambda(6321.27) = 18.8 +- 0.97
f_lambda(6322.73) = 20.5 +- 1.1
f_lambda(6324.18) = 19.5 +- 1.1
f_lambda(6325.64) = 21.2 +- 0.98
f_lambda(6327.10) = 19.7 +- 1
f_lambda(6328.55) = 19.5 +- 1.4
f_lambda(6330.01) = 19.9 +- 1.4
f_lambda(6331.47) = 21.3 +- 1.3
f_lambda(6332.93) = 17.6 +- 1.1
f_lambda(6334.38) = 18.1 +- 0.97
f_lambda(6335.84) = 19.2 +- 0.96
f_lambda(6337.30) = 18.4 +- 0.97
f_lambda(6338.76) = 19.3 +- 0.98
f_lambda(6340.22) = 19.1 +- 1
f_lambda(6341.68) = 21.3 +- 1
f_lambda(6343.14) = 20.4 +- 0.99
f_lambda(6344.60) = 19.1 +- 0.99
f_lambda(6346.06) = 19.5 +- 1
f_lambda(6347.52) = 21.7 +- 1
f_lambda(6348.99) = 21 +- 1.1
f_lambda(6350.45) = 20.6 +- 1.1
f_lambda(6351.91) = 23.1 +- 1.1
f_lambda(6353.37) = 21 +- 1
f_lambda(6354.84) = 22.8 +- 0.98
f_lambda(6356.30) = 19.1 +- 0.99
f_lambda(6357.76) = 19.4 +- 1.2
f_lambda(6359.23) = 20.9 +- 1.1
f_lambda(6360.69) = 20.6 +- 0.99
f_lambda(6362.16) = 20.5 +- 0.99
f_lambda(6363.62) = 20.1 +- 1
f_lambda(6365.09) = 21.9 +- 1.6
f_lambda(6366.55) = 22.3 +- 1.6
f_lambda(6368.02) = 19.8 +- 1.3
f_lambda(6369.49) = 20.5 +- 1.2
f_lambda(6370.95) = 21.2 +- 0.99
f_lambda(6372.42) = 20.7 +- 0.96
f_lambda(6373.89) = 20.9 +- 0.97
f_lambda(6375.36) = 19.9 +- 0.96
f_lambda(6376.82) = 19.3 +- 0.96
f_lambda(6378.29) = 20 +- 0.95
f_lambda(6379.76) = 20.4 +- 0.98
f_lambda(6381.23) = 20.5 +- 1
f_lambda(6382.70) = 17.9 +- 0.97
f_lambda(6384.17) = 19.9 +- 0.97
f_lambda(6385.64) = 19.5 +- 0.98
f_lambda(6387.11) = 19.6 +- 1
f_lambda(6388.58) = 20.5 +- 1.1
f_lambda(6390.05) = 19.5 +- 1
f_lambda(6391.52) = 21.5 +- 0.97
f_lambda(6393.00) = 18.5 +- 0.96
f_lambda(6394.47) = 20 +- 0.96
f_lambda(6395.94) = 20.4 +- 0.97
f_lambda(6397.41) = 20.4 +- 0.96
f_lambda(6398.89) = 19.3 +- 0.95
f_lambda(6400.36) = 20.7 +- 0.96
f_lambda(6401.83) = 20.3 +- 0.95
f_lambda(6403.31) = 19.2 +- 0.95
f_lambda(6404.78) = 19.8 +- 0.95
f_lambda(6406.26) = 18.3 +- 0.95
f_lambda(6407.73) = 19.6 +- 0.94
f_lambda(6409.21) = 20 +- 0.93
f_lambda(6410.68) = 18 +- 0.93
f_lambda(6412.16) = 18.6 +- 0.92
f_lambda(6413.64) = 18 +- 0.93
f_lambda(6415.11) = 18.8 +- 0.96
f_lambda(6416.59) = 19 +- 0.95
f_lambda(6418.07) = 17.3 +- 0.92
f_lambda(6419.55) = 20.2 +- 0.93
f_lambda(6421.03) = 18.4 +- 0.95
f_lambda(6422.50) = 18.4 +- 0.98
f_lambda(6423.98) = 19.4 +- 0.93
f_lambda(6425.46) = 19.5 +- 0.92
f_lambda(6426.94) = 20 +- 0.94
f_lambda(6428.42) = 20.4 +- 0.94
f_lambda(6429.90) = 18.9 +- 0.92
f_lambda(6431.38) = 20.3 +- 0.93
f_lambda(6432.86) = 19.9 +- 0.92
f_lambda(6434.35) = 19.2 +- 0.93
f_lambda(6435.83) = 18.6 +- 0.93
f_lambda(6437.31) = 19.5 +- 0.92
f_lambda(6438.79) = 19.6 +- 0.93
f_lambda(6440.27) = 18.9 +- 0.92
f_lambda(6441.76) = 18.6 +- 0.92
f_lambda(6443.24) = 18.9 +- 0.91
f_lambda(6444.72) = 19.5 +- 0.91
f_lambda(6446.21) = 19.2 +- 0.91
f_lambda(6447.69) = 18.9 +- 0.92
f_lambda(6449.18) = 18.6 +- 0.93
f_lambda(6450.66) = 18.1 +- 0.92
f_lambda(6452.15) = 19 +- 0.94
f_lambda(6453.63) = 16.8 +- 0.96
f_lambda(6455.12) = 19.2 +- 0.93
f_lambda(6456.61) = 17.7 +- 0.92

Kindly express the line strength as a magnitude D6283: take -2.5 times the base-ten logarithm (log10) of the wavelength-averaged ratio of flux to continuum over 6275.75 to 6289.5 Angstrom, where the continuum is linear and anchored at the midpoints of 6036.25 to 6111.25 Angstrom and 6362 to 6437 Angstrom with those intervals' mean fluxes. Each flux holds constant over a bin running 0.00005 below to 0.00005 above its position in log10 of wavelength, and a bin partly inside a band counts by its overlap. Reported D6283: 0.02 mag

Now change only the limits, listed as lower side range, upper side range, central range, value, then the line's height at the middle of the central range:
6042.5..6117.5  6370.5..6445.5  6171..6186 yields -0.07 mag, 19.1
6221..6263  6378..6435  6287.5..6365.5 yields -0.04 mag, 19.4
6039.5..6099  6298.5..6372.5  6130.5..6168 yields -0.02 mag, 19.2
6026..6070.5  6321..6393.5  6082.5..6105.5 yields -0.02 mag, 18.6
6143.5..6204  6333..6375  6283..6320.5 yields 0.02 mag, 20.3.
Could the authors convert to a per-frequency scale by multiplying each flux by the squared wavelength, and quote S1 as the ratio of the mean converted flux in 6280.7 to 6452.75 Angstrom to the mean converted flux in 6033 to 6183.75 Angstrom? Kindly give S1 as 1.11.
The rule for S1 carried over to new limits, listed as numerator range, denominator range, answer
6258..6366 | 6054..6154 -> 1.09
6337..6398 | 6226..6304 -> 1.11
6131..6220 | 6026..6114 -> 1.10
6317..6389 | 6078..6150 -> 1.11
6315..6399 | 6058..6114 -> 1.16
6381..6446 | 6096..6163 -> 1.08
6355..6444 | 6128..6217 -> 1.06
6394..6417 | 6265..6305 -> 1.06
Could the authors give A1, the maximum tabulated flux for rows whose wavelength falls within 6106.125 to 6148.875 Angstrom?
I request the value 21.8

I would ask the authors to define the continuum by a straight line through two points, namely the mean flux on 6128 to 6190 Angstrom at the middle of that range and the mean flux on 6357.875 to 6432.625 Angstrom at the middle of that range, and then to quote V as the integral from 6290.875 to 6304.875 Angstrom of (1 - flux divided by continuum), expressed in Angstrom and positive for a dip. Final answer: 0.2 Angstrom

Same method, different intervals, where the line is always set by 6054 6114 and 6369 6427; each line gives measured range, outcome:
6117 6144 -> -1.2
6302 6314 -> -0.7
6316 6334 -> -0.3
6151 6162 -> -0.3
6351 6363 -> -0.9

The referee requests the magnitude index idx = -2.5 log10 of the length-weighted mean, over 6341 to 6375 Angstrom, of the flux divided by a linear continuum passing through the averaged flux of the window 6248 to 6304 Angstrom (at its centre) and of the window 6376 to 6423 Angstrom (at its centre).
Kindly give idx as -0.09 mag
